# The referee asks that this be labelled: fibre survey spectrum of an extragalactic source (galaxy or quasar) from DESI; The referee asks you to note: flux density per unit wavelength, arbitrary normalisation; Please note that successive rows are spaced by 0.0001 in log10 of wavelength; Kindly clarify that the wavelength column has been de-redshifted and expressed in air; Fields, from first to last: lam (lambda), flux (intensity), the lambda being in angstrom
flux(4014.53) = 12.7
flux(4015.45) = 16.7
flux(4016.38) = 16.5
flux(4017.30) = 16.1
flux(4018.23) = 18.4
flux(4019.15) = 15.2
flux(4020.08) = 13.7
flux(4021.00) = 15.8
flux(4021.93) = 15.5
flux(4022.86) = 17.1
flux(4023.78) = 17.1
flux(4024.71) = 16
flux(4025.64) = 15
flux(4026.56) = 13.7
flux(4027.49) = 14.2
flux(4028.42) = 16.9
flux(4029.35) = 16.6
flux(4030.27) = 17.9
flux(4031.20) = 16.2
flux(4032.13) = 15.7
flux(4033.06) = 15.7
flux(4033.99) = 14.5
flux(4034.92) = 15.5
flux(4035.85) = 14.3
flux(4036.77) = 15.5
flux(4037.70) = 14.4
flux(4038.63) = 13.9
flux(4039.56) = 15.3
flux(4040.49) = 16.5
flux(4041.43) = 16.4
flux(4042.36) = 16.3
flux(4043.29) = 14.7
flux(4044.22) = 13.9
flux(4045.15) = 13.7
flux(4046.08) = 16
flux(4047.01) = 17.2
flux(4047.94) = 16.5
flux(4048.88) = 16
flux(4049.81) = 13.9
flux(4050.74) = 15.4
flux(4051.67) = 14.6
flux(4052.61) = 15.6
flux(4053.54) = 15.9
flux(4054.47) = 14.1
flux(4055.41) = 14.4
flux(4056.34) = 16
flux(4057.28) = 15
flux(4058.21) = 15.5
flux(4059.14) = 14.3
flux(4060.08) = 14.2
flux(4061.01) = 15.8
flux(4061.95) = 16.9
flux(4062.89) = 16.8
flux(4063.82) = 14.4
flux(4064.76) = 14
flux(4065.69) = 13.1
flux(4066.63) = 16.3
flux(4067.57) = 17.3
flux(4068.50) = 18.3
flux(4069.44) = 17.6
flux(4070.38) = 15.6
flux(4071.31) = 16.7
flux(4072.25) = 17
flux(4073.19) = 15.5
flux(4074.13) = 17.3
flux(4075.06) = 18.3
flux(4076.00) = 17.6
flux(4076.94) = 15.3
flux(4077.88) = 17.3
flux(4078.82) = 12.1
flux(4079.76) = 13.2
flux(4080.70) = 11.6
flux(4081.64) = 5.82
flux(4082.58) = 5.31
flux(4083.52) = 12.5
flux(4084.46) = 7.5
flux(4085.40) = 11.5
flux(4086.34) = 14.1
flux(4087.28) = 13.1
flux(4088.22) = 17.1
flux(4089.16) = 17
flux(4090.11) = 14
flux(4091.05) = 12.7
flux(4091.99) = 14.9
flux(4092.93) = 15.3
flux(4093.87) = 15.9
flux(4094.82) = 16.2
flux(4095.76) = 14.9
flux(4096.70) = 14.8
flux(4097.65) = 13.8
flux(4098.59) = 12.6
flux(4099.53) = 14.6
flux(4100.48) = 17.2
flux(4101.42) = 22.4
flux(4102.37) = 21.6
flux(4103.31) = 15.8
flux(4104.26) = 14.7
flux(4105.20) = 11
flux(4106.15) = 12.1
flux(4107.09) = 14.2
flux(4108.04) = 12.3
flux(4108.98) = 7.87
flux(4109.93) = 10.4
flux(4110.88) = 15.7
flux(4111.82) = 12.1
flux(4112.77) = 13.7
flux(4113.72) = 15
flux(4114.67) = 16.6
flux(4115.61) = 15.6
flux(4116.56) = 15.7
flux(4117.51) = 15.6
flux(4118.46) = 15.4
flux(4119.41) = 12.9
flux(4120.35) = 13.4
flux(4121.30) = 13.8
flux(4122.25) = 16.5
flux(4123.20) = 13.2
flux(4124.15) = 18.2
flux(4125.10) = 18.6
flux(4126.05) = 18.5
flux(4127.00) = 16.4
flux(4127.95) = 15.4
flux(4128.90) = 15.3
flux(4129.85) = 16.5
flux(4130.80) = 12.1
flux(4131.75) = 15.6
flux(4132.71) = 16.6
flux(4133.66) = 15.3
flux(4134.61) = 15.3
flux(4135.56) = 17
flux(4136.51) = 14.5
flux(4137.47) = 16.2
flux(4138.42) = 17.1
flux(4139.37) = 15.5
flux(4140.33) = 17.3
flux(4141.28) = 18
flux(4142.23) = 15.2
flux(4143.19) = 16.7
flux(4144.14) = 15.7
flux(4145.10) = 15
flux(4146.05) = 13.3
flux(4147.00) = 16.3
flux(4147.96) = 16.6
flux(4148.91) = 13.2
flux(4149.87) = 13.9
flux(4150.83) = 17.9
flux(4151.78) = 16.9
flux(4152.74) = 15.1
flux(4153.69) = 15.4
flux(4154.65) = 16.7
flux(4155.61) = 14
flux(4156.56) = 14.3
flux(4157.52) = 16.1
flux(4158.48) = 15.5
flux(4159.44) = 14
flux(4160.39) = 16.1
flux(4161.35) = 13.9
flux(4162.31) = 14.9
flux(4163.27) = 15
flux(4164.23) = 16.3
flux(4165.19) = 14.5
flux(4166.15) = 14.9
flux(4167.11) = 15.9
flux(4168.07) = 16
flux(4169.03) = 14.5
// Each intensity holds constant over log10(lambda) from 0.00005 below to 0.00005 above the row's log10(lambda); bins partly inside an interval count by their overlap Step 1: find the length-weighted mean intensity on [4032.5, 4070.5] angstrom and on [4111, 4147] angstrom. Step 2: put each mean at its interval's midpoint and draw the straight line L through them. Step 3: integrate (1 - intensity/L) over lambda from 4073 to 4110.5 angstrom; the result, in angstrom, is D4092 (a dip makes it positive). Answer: 3.51 angstrom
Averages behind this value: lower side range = 15.4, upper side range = 15.6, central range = 14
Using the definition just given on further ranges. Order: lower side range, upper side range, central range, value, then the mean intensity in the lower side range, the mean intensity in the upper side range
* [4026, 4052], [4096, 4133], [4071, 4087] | 1.9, 15.4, 15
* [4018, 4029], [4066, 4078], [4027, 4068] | 2.2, 15.7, 16.9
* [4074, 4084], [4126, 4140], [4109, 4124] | 0.7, 13.2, 15.7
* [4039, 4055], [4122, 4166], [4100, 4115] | 1.0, 15.4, 15.7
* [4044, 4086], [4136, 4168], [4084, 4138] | 1.1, 14.7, 15.5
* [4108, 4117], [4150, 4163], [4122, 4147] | -2.6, 13.6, 15.4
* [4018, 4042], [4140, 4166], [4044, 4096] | 2.6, 15.6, 15.5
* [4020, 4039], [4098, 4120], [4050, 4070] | -0.4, 15.5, 14.6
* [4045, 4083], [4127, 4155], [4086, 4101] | 0.4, 15.1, 15.7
